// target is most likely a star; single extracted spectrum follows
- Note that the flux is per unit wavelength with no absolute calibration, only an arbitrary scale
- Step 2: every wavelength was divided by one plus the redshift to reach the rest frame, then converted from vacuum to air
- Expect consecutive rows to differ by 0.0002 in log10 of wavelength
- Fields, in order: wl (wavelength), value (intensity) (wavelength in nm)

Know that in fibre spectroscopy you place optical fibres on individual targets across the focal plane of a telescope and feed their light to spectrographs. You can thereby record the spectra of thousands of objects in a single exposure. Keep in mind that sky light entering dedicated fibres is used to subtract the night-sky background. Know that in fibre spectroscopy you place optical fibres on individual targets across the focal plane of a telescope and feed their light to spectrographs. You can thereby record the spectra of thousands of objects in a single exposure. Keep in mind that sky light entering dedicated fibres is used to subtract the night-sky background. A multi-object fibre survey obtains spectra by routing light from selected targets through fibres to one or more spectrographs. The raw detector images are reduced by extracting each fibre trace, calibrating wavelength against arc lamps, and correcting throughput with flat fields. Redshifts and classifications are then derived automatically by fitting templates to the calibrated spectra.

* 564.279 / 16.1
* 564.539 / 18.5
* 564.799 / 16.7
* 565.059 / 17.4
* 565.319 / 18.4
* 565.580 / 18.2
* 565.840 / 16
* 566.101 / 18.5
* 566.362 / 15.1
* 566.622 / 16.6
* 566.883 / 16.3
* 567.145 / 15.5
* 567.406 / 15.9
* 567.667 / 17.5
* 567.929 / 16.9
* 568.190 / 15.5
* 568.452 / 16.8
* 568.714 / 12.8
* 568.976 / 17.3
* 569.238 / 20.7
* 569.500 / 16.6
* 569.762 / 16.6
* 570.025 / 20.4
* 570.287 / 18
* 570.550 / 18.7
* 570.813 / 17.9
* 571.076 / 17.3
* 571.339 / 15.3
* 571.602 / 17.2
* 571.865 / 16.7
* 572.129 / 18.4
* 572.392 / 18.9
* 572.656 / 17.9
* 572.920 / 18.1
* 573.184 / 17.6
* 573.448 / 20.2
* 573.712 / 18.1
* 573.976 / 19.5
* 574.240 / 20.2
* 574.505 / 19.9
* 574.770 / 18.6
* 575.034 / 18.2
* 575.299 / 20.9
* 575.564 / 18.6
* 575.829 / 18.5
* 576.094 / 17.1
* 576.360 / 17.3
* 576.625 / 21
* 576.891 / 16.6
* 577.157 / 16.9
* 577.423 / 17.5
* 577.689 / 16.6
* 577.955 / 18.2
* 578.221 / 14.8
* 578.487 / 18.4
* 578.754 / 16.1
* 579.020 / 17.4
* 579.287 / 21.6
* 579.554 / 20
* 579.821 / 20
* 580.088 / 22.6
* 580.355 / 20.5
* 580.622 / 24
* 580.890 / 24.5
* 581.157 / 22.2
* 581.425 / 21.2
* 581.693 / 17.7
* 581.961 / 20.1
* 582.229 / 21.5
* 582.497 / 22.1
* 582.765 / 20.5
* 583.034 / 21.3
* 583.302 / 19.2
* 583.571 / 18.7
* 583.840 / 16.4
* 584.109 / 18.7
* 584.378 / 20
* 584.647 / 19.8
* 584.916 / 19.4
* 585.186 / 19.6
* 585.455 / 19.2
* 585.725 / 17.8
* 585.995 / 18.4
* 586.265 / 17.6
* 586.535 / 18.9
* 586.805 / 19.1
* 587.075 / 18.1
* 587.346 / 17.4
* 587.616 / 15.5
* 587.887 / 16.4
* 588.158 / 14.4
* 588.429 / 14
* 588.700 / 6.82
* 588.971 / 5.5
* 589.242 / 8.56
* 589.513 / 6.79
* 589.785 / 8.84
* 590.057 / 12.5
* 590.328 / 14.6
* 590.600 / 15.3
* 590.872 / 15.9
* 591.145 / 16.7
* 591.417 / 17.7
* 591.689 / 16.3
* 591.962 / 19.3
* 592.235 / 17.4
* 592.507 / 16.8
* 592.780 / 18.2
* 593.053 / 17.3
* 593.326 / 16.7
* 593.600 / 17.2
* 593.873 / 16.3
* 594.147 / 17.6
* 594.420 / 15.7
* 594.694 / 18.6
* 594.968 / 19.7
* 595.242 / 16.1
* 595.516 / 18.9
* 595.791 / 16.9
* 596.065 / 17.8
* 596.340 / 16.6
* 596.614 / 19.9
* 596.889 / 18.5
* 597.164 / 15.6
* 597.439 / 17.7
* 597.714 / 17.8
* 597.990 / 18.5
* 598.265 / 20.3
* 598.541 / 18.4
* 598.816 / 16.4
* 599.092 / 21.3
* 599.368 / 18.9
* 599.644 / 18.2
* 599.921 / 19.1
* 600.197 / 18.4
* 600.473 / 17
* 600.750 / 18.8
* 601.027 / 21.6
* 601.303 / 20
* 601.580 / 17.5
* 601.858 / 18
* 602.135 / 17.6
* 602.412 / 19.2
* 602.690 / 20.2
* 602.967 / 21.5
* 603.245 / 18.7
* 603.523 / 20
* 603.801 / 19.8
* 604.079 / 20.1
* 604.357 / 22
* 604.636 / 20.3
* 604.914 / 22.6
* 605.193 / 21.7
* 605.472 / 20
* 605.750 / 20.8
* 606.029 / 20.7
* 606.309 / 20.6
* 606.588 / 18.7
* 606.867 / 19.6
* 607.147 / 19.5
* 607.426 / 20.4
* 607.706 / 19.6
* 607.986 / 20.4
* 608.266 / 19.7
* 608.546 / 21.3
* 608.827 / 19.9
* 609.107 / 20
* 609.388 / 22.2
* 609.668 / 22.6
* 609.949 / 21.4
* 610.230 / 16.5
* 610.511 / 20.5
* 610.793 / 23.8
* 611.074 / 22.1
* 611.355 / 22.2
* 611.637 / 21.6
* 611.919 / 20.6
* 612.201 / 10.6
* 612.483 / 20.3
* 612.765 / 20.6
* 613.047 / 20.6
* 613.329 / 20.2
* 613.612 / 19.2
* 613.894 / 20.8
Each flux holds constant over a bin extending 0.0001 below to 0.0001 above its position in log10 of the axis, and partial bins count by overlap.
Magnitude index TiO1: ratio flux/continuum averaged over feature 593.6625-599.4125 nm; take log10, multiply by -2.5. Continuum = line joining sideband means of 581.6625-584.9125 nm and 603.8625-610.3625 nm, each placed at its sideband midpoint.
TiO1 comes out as 0.12 mag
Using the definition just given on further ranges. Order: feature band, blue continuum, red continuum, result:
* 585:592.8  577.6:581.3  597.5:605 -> 0.27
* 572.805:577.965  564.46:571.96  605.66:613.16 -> -0.05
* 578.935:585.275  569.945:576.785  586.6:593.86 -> -0.23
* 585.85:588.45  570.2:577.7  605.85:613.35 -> 0.11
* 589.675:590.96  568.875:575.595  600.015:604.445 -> 0.38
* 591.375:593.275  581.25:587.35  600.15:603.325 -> 0.10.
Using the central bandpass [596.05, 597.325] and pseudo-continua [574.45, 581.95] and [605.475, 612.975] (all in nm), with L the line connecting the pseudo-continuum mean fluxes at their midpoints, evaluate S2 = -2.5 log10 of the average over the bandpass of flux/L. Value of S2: 0.12 mag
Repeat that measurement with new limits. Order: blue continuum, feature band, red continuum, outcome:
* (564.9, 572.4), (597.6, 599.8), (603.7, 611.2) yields 0.062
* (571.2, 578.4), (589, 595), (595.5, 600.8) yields 0.182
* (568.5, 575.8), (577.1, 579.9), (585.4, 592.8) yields -0.060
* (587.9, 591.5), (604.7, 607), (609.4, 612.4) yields -0.126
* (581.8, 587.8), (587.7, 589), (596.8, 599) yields 0.479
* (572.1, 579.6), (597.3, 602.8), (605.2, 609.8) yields 0.067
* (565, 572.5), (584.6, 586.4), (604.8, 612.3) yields -0.015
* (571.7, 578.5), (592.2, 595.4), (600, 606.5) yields 0.119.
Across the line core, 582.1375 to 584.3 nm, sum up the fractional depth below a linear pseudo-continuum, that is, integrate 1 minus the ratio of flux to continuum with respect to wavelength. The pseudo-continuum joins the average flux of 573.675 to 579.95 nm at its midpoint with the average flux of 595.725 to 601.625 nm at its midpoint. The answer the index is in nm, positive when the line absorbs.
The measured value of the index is -0.157 nm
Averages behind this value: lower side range 18.4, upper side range 18.5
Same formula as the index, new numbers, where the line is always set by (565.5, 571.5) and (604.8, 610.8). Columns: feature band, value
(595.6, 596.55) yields 0.099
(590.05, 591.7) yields 0.280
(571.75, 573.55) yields -0.093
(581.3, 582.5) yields -0.144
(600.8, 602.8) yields 0.082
